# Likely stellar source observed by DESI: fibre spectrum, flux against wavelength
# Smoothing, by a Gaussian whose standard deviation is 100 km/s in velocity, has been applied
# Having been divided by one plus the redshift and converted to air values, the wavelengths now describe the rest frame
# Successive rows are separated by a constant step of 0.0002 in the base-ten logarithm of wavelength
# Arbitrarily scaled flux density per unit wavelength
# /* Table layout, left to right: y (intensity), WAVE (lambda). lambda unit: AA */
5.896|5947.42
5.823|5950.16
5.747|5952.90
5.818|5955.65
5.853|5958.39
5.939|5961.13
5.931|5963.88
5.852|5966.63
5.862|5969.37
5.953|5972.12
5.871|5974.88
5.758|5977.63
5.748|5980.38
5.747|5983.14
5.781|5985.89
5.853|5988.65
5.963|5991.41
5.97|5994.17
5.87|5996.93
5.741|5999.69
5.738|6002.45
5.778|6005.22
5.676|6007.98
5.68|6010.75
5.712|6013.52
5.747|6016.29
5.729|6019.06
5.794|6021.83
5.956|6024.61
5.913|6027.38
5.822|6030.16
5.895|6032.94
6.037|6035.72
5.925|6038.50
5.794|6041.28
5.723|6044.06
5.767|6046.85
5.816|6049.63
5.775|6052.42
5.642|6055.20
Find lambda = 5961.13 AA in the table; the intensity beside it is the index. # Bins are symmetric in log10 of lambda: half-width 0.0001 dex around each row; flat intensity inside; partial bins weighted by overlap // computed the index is 5.939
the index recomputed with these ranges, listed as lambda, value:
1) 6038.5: 5.925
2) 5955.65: 5.818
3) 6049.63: 5.816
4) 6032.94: 5.895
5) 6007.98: 5.676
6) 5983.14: 5.747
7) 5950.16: 5.823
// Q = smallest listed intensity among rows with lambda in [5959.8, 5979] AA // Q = 5.758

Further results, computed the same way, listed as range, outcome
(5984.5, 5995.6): 5.781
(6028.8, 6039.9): 5.822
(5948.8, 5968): 5.747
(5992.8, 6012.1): 5.676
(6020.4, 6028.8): 5.794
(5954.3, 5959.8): 5.818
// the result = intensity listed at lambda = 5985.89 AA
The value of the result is 5.781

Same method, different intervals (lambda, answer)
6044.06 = 5.723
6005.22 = 5.778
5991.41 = 5.963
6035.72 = 6.037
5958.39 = 5.853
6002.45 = 5.738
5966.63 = 5.852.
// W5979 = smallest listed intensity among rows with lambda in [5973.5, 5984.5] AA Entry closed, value 5.747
